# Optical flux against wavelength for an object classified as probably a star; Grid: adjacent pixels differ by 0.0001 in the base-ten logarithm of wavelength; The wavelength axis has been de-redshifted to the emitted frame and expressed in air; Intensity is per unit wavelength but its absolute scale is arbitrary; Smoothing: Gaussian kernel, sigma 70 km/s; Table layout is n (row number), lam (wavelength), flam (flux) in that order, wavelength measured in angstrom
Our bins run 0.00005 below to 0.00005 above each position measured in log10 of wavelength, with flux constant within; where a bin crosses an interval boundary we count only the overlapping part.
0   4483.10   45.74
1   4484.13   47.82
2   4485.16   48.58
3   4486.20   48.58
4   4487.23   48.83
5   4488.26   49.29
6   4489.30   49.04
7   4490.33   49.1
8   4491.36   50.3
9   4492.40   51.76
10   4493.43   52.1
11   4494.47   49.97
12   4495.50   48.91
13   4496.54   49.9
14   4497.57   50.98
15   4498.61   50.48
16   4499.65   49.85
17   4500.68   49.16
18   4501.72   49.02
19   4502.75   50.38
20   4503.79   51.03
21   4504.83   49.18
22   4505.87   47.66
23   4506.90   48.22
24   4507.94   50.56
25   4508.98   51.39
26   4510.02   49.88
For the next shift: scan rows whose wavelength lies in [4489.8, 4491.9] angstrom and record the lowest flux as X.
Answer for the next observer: 49.1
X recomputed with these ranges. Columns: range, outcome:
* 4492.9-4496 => 48.91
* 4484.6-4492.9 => 48.58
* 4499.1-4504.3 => 49.02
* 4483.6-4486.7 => 47.82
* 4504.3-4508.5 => 47.66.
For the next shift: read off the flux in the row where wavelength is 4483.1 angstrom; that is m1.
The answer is 45.74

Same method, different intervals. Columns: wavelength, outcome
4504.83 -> 49.18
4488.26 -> 49.29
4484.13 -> 47.82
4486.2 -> 48.58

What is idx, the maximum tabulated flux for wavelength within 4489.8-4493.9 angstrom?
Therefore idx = 52.1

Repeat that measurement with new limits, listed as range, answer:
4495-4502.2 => 50.98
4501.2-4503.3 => 50.38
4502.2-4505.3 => 51.03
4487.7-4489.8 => 49.29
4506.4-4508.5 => 50.56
